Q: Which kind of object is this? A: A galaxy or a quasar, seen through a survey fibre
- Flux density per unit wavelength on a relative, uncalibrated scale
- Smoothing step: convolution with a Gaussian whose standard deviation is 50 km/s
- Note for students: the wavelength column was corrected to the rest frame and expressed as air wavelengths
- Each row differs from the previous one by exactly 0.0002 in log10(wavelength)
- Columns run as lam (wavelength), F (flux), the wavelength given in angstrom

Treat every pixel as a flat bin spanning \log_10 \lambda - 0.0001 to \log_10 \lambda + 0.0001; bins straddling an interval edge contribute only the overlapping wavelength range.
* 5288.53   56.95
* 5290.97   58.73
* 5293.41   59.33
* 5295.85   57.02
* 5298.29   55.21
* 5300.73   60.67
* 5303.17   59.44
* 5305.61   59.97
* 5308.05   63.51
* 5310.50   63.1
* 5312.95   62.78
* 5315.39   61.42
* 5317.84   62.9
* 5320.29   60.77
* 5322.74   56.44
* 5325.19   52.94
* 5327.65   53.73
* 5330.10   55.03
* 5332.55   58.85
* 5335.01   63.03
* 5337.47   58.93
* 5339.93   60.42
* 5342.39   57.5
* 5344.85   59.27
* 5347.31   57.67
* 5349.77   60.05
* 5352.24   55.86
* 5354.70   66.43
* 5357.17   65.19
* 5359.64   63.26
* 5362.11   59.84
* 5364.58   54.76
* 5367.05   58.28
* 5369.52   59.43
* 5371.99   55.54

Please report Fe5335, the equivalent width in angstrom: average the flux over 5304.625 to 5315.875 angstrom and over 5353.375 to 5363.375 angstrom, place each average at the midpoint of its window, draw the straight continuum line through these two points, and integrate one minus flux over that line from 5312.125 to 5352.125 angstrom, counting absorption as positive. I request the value 2.6 angstrom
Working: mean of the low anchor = 62.3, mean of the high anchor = 63.6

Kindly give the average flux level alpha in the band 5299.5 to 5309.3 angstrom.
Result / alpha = 60.9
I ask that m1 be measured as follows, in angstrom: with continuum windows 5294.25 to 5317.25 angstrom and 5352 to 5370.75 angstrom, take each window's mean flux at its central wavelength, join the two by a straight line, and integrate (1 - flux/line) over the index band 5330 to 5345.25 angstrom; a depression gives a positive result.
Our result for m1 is 0.3 angstrom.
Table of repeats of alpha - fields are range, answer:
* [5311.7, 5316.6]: 62.1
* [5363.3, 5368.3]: 56.6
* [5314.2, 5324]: 60.4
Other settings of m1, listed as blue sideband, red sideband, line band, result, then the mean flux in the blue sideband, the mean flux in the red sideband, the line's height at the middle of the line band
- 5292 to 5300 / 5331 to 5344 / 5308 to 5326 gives -0.6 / 57.4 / 59.6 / 58.5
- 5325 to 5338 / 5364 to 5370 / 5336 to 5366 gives -1.3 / 57.3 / 57.6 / 57.5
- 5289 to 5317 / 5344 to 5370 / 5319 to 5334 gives 0.9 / 60.1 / 60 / 60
